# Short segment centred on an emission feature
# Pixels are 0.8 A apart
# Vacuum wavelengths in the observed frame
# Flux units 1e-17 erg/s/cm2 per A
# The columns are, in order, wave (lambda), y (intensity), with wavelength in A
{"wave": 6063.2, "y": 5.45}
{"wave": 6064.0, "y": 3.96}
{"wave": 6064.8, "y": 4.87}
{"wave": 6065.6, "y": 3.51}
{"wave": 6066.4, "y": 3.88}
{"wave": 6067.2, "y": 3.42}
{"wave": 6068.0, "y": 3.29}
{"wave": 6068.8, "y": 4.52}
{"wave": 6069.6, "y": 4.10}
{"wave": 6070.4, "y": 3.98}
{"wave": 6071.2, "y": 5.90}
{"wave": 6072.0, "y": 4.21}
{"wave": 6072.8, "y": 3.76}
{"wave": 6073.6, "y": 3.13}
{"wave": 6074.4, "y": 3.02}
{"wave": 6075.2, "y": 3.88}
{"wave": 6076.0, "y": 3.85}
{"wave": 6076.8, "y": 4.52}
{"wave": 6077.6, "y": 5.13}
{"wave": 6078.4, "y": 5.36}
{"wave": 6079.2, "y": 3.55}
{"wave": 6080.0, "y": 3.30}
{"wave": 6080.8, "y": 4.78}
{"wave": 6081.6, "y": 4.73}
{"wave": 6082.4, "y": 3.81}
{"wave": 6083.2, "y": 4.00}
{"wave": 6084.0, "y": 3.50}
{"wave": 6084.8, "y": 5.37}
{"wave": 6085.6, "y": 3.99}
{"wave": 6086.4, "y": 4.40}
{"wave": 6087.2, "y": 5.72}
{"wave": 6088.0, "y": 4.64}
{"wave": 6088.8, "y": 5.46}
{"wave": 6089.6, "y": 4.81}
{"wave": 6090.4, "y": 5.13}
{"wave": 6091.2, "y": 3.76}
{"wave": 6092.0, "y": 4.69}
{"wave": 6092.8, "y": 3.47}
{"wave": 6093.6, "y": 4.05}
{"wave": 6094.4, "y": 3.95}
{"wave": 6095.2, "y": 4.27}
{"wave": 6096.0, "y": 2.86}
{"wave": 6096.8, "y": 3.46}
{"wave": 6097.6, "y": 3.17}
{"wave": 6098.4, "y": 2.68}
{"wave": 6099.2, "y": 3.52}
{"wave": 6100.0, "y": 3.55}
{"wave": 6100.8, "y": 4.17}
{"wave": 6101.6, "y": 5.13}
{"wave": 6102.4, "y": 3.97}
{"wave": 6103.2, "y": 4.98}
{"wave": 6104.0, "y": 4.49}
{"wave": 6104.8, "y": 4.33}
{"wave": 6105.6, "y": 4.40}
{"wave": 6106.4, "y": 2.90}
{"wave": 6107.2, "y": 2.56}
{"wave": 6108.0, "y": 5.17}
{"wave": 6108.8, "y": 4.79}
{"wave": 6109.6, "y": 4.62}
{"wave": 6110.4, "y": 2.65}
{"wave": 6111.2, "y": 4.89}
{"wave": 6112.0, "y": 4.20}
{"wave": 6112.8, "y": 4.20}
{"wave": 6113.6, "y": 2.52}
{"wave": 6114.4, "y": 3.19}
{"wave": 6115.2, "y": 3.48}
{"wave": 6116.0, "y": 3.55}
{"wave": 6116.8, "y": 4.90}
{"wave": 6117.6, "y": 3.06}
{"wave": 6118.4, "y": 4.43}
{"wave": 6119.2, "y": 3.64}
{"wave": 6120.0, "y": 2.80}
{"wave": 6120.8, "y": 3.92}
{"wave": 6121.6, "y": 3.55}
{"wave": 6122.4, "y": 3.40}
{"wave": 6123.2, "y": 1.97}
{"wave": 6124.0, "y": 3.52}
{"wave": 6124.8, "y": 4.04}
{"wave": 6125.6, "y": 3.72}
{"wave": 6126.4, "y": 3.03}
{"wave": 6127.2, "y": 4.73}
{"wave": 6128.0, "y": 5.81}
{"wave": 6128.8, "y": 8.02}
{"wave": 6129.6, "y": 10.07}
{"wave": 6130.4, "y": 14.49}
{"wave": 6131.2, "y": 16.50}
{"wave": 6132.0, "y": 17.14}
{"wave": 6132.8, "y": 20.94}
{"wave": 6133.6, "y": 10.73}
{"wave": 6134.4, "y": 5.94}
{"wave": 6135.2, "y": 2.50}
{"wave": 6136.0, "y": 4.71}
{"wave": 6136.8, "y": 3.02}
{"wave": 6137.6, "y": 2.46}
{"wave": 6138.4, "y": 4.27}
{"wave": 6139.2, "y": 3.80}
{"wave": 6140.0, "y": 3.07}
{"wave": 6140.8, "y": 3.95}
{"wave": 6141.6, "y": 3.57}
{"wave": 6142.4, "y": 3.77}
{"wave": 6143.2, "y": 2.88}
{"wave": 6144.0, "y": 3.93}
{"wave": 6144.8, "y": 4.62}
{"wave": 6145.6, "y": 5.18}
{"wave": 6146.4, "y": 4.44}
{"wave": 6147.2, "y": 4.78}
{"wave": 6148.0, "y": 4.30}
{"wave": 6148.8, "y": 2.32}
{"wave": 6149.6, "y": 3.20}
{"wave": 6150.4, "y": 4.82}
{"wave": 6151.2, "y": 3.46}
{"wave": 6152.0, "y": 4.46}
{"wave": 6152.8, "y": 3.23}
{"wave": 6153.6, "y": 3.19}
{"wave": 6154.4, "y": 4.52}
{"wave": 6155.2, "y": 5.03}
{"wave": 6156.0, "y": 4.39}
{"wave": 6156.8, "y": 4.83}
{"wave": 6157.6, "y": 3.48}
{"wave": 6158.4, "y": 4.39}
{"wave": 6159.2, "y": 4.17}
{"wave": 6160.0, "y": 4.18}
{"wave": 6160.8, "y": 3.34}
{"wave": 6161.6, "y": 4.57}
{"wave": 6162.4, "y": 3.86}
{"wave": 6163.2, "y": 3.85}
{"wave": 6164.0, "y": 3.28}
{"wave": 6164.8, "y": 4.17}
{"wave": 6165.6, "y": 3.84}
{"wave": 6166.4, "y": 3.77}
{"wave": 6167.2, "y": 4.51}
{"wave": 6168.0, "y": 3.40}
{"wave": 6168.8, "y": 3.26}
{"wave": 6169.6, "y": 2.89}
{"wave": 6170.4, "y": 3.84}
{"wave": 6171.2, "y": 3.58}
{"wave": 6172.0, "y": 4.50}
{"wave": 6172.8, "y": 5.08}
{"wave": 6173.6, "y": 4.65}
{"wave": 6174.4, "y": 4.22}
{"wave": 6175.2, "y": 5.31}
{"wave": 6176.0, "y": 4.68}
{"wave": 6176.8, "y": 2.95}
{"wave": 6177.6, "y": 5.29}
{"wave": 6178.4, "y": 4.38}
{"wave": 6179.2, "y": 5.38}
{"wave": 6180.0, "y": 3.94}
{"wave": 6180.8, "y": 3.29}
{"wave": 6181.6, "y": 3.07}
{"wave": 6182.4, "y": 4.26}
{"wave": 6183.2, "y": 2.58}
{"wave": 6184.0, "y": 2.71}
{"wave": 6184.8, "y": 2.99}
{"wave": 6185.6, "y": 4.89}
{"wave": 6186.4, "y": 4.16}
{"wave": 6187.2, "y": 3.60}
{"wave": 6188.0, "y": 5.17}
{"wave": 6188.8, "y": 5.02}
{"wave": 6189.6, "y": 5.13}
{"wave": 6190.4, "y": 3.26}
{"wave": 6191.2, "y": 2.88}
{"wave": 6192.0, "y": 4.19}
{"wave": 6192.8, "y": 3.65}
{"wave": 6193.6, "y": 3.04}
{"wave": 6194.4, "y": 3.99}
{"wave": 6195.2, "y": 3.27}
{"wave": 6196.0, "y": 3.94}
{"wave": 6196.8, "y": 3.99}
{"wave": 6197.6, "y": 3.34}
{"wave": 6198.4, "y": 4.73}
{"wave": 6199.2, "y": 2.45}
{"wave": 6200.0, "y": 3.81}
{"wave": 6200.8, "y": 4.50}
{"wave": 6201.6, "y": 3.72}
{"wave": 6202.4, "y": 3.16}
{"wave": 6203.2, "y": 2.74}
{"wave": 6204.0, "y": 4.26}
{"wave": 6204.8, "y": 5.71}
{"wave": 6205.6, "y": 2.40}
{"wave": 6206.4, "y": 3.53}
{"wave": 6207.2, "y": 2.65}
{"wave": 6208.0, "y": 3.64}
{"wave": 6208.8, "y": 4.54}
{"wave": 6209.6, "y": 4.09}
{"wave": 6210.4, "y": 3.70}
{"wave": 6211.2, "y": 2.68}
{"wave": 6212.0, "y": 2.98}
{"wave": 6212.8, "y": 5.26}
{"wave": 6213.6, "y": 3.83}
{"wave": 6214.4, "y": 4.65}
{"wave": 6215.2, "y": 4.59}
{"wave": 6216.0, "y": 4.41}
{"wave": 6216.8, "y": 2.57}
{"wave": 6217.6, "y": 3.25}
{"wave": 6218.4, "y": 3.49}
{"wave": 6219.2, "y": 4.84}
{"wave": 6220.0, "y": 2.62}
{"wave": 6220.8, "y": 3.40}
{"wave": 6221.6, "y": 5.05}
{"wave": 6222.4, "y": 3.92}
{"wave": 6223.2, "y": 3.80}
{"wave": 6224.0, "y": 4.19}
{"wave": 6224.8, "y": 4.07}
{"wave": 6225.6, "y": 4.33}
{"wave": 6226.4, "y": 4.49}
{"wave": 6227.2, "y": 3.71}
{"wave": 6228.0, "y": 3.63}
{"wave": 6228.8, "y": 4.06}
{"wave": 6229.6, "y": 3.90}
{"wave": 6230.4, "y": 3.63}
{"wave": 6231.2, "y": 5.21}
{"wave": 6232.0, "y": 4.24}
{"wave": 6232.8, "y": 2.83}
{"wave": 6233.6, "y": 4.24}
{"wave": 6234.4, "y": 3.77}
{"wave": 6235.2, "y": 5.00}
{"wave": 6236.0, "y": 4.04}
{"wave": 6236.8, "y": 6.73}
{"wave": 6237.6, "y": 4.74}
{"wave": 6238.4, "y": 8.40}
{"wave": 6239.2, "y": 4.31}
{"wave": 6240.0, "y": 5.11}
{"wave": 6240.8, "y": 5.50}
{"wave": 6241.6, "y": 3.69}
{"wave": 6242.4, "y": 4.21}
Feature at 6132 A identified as H-beta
